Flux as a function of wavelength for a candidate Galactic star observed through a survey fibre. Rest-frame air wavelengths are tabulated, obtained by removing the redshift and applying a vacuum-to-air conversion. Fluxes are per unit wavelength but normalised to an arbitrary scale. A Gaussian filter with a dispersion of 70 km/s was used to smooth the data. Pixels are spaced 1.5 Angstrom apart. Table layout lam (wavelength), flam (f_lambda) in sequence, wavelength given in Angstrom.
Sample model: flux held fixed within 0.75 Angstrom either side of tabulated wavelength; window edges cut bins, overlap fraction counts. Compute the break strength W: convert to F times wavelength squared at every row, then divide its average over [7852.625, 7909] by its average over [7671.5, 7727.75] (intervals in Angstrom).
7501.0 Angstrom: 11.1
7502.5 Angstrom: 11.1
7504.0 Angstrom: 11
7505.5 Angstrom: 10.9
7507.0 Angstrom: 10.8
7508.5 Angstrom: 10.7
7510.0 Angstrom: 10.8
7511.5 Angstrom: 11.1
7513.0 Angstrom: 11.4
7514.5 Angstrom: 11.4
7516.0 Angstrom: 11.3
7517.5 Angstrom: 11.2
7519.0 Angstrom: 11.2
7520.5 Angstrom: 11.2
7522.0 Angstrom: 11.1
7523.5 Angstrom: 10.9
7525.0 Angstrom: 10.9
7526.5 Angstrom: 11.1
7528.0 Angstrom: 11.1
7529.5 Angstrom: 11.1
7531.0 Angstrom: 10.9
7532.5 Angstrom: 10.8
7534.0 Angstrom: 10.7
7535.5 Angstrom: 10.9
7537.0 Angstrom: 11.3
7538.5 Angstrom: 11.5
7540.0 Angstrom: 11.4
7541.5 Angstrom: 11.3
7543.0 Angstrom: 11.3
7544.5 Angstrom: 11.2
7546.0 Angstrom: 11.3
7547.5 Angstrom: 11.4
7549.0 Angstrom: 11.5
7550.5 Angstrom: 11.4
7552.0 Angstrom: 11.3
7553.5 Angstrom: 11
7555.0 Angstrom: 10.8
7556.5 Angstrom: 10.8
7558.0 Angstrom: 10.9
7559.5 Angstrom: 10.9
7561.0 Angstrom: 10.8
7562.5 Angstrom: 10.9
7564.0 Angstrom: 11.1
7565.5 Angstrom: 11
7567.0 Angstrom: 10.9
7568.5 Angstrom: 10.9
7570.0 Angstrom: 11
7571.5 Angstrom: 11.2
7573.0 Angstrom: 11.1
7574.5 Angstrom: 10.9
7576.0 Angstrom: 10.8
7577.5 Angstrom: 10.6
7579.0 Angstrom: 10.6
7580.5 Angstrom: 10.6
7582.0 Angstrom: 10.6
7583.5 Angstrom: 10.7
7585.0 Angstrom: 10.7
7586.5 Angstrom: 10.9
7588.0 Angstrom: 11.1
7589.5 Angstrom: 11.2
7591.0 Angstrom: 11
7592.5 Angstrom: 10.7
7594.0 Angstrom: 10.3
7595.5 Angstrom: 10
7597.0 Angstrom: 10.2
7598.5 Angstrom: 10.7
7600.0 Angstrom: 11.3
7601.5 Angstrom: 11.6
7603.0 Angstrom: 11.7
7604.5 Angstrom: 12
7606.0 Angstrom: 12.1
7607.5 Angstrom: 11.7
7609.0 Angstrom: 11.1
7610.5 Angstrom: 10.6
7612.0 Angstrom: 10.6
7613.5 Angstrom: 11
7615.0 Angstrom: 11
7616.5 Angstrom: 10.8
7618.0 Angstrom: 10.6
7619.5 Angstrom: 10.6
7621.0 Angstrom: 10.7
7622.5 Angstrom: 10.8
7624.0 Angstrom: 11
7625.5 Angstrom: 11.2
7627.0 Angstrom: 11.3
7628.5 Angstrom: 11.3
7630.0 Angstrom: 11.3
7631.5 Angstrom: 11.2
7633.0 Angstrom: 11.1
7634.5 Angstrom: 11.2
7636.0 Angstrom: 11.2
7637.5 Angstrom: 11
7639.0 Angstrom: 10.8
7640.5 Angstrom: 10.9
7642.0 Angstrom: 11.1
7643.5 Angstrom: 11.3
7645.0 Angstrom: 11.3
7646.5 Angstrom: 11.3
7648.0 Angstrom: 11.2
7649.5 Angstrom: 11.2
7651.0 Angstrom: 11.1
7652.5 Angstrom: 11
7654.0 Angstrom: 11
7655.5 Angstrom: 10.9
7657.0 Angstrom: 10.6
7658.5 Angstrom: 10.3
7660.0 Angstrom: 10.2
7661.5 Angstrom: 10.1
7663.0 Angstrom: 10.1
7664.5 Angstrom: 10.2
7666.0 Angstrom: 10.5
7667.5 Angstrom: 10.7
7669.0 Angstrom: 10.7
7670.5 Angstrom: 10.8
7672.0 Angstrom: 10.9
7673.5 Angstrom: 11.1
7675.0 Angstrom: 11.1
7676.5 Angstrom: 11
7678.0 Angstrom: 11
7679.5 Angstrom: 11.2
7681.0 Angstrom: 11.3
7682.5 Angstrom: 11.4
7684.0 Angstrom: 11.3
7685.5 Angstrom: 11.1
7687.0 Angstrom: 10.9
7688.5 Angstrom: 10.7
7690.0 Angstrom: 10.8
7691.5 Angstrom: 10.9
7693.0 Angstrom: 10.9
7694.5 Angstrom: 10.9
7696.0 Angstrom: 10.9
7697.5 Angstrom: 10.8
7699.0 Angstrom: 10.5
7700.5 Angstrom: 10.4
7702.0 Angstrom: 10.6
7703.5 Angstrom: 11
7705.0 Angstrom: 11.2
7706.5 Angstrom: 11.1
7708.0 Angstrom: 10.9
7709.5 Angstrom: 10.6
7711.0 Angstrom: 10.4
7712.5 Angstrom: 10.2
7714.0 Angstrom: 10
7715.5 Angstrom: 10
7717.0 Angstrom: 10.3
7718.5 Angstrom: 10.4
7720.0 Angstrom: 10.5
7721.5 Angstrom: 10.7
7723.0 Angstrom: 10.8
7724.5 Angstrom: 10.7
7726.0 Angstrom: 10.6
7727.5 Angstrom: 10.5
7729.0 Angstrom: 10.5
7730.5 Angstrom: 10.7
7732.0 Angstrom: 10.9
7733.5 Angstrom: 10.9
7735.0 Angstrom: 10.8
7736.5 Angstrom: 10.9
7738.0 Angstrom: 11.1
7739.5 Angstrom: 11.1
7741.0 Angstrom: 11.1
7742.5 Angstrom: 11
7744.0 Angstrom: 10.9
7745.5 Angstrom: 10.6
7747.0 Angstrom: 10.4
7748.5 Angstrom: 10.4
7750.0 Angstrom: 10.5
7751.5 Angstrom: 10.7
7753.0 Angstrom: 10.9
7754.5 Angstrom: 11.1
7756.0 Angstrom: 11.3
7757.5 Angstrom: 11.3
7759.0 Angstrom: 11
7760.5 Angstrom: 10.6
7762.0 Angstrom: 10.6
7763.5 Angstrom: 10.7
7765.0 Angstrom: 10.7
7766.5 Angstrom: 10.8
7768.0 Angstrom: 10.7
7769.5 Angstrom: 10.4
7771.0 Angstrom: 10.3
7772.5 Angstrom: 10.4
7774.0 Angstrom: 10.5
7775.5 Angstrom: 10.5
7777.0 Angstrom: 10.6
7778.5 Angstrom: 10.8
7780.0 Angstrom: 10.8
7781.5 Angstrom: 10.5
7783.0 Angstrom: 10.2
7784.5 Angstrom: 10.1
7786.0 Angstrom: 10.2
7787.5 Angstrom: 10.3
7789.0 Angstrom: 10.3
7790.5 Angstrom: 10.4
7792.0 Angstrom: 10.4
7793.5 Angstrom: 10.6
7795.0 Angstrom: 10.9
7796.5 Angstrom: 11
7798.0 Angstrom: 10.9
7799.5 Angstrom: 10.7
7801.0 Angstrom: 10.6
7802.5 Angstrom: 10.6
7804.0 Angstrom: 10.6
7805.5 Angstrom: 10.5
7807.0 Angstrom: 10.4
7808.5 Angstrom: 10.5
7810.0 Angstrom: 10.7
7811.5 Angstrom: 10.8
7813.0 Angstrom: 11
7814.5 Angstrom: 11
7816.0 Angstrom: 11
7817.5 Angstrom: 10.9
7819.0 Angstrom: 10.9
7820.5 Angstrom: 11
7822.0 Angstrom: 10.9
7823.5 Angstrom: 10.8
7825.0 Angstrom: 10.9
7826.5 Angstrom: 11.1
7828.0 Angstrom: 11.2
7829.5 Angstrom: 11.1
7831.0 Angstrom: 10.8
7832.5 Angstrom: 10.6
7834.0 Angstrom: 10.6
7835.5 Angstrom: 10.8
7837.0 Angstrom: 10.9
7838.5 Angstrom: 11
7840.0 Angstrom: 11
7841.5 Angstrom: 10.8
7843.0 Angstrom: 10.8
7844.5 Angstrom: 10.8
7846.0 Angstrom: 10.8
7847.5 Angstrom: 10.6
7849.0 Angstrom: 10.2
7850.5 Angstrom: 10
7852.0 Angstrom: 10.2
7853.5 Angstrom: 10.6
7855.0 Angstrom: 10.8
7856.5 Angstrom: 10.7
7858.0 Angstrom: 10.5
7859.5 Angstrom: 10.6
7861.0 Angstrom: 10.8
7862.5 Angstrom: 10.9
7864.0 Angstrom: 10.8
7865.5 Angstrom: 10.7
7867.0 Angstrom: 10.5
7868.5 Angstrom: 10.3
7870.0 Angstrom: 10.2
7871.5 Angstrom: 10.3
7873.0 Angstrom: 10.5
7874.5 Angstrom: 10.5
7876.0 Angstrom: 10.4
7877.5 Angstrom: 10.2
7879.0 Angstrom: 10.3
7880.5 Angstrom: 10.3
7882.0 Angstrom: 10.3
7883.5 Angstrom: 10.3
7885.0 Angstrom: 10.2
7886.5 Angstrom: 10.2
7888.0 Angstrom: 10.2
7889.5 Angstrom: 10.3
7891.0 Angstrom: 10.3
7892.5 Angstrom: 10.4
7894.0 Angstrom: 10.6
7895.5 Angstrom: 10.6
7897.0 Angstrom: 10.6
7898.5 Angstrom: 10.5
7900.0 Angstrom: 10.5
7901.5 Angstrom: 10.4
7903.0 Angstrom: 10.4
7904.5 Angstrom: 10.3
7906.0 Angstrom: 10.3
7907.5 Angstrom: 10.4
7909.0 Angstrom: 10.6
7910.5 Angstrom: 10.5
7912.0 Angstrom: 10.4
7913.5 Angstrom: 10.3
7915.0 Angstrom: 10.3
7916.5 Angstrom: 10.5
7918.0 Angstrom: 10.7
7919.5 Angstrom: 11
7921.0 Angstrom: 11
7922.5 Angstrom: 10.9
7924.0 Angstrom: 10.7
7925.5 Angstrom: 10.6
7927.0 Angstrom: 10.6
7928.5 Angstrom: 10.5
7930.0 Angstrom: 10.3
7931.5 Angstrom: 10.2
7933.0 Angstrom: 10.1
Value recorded 1.02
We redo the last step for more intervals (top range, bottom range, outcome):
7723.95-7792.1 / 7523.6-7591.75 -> 1.02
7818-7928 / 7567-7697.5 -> 1.03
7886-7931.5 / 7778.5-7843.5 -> 1.00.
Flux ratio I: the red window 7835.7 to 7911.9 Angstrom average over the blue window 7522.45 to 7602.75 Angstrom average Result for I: 0.96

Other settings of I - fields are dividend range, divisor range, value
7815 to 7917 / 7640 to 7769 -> 0.98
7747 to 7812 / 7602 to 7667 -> 0.97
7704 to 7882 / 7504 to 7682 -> 0.97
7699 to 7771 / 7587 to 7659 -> 0.97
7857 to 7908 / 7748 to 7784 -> 0.98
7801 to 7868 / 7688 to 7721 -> 1.01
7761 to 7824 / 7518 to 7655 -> 0.96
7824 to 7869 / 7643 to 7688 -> 0.98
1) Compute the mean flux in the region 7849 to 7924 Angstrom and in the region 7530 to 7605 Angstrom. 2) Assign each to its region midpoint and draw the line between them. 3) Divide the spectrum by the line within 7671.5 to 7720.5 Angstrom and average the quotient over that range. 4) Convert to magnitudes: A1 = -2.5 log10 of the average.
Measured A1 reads 0.00 mag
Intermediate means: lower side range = 11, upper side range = 10.5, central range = 10.8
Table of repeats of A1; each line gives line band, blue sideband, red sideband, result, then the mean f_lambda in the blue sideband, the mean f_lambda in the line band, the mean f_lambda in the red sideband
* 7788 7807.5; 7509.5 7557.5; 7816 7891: 0.01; 11.1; 10.6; 10.6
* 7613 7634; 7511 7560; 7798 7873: 0.00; 11.1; 11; 10.7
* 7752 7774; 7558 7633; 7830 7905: -0.01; 11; 10.8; 10.5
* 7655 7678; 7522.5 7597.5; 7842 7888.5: 0.02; 11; 10.6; 10.5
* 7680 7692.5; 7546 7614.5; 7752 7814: -0.02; 11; 11.1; 10.6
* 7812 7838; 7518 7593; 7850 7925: -0.03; 11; 10.9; 10.5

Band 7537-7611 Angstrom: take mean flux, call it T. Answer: 11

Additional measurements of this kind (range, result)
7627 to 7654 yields 11.1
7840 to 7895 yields 10.5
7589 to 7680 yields 10.9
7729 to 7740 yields 10.9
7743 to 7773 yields 10.7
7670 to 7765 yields 10.8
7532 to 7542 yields 11.1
